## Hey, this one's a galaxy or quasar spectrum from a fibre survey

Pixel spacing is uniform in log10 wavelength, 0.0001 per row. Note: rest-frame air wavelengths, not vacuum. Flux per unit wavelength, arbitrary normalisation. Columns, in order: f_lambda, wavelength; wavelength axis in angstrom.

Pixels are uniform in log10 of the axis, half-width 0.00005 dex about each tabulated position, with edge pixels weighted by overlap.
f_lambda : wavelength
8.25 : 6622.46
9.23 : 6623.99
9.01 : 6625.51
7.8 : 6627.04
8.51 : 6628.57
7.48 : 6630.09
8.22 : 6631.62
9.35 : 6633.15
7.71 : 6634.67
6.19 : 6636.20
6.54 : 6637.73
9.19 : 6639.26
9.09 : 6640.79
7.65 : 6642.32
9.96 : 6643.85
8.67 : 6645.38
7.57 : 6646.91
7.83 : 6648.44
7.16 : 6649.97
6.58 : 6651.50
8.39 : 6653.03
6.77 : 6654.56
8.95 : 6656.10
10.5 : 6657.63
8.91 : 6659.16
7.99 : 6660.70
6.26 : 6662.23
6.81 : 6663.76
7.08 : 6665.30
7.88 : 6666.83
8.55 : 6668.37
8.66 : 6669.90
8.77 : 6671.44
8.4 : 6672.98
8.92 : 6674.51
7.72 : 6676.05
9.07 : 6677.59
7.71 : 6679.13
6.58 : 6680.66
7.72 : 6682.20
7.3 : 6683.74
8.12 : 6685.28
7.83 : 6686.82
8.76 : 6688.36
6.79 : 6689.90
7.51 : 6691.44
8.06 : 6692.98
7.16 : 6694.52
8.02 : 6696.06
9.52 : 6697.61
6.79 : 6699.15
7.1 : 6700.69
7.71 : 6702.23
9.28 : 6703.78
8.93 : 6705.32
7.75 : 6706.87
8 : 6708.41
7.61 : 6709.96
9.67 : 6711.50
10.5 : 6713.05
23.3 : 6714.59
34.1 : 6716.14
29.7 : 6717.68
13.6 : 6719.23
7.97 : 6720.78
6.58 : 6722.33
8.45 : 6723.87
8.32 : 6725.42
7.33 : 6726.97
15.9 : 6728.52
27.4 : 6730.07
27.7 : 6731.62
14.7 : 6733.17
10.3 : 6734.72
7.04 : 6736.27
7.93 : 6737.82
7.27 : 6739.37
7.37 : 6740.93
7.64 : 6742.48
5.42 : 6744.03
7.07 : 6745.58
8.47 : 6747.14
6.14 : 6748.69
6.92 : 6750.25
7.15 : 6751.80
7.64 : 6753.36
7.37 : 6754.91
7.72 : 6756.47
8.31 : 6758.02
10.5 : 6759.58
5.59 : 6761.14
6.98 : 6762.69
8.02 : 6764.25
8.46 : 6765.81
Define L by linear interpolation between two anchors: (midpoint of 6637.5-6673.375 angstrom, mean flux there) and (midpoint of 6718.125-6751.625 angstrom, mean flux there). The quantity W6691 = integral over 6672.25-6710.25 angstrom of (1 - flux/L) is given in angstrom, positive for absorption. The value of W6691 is 5.2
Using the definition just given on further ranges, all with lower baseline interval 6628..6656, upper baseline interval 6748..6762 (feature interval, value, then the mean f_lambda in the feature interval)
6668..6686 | -0.7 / 8.12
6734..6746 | 0.1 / 7.51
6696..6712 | -1.0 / 8.2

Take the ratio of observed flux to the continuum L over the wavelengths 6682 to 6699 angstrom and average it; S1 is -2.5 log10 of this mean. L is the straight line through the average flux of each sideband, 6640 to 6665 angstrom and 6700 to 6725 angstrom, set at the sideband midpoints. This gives 0.351 mag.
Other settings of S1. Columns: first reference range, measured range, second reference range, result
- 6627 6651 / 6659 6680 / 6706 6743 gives 0.23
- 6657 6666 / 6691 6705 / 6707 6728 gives 0.39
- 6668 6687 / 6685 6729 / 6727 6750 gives -0.11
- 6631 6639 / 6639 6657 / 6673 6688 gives -0.05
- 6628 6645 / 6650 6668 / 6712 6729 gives 0.26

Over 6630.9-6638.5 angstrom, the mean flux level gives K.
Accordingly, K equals 7.6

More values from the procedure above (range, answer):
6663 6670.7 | 7.8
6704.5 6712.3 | 8.4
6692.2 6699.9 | 7.91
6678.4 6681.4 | 7.16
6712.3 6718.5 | 24.4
